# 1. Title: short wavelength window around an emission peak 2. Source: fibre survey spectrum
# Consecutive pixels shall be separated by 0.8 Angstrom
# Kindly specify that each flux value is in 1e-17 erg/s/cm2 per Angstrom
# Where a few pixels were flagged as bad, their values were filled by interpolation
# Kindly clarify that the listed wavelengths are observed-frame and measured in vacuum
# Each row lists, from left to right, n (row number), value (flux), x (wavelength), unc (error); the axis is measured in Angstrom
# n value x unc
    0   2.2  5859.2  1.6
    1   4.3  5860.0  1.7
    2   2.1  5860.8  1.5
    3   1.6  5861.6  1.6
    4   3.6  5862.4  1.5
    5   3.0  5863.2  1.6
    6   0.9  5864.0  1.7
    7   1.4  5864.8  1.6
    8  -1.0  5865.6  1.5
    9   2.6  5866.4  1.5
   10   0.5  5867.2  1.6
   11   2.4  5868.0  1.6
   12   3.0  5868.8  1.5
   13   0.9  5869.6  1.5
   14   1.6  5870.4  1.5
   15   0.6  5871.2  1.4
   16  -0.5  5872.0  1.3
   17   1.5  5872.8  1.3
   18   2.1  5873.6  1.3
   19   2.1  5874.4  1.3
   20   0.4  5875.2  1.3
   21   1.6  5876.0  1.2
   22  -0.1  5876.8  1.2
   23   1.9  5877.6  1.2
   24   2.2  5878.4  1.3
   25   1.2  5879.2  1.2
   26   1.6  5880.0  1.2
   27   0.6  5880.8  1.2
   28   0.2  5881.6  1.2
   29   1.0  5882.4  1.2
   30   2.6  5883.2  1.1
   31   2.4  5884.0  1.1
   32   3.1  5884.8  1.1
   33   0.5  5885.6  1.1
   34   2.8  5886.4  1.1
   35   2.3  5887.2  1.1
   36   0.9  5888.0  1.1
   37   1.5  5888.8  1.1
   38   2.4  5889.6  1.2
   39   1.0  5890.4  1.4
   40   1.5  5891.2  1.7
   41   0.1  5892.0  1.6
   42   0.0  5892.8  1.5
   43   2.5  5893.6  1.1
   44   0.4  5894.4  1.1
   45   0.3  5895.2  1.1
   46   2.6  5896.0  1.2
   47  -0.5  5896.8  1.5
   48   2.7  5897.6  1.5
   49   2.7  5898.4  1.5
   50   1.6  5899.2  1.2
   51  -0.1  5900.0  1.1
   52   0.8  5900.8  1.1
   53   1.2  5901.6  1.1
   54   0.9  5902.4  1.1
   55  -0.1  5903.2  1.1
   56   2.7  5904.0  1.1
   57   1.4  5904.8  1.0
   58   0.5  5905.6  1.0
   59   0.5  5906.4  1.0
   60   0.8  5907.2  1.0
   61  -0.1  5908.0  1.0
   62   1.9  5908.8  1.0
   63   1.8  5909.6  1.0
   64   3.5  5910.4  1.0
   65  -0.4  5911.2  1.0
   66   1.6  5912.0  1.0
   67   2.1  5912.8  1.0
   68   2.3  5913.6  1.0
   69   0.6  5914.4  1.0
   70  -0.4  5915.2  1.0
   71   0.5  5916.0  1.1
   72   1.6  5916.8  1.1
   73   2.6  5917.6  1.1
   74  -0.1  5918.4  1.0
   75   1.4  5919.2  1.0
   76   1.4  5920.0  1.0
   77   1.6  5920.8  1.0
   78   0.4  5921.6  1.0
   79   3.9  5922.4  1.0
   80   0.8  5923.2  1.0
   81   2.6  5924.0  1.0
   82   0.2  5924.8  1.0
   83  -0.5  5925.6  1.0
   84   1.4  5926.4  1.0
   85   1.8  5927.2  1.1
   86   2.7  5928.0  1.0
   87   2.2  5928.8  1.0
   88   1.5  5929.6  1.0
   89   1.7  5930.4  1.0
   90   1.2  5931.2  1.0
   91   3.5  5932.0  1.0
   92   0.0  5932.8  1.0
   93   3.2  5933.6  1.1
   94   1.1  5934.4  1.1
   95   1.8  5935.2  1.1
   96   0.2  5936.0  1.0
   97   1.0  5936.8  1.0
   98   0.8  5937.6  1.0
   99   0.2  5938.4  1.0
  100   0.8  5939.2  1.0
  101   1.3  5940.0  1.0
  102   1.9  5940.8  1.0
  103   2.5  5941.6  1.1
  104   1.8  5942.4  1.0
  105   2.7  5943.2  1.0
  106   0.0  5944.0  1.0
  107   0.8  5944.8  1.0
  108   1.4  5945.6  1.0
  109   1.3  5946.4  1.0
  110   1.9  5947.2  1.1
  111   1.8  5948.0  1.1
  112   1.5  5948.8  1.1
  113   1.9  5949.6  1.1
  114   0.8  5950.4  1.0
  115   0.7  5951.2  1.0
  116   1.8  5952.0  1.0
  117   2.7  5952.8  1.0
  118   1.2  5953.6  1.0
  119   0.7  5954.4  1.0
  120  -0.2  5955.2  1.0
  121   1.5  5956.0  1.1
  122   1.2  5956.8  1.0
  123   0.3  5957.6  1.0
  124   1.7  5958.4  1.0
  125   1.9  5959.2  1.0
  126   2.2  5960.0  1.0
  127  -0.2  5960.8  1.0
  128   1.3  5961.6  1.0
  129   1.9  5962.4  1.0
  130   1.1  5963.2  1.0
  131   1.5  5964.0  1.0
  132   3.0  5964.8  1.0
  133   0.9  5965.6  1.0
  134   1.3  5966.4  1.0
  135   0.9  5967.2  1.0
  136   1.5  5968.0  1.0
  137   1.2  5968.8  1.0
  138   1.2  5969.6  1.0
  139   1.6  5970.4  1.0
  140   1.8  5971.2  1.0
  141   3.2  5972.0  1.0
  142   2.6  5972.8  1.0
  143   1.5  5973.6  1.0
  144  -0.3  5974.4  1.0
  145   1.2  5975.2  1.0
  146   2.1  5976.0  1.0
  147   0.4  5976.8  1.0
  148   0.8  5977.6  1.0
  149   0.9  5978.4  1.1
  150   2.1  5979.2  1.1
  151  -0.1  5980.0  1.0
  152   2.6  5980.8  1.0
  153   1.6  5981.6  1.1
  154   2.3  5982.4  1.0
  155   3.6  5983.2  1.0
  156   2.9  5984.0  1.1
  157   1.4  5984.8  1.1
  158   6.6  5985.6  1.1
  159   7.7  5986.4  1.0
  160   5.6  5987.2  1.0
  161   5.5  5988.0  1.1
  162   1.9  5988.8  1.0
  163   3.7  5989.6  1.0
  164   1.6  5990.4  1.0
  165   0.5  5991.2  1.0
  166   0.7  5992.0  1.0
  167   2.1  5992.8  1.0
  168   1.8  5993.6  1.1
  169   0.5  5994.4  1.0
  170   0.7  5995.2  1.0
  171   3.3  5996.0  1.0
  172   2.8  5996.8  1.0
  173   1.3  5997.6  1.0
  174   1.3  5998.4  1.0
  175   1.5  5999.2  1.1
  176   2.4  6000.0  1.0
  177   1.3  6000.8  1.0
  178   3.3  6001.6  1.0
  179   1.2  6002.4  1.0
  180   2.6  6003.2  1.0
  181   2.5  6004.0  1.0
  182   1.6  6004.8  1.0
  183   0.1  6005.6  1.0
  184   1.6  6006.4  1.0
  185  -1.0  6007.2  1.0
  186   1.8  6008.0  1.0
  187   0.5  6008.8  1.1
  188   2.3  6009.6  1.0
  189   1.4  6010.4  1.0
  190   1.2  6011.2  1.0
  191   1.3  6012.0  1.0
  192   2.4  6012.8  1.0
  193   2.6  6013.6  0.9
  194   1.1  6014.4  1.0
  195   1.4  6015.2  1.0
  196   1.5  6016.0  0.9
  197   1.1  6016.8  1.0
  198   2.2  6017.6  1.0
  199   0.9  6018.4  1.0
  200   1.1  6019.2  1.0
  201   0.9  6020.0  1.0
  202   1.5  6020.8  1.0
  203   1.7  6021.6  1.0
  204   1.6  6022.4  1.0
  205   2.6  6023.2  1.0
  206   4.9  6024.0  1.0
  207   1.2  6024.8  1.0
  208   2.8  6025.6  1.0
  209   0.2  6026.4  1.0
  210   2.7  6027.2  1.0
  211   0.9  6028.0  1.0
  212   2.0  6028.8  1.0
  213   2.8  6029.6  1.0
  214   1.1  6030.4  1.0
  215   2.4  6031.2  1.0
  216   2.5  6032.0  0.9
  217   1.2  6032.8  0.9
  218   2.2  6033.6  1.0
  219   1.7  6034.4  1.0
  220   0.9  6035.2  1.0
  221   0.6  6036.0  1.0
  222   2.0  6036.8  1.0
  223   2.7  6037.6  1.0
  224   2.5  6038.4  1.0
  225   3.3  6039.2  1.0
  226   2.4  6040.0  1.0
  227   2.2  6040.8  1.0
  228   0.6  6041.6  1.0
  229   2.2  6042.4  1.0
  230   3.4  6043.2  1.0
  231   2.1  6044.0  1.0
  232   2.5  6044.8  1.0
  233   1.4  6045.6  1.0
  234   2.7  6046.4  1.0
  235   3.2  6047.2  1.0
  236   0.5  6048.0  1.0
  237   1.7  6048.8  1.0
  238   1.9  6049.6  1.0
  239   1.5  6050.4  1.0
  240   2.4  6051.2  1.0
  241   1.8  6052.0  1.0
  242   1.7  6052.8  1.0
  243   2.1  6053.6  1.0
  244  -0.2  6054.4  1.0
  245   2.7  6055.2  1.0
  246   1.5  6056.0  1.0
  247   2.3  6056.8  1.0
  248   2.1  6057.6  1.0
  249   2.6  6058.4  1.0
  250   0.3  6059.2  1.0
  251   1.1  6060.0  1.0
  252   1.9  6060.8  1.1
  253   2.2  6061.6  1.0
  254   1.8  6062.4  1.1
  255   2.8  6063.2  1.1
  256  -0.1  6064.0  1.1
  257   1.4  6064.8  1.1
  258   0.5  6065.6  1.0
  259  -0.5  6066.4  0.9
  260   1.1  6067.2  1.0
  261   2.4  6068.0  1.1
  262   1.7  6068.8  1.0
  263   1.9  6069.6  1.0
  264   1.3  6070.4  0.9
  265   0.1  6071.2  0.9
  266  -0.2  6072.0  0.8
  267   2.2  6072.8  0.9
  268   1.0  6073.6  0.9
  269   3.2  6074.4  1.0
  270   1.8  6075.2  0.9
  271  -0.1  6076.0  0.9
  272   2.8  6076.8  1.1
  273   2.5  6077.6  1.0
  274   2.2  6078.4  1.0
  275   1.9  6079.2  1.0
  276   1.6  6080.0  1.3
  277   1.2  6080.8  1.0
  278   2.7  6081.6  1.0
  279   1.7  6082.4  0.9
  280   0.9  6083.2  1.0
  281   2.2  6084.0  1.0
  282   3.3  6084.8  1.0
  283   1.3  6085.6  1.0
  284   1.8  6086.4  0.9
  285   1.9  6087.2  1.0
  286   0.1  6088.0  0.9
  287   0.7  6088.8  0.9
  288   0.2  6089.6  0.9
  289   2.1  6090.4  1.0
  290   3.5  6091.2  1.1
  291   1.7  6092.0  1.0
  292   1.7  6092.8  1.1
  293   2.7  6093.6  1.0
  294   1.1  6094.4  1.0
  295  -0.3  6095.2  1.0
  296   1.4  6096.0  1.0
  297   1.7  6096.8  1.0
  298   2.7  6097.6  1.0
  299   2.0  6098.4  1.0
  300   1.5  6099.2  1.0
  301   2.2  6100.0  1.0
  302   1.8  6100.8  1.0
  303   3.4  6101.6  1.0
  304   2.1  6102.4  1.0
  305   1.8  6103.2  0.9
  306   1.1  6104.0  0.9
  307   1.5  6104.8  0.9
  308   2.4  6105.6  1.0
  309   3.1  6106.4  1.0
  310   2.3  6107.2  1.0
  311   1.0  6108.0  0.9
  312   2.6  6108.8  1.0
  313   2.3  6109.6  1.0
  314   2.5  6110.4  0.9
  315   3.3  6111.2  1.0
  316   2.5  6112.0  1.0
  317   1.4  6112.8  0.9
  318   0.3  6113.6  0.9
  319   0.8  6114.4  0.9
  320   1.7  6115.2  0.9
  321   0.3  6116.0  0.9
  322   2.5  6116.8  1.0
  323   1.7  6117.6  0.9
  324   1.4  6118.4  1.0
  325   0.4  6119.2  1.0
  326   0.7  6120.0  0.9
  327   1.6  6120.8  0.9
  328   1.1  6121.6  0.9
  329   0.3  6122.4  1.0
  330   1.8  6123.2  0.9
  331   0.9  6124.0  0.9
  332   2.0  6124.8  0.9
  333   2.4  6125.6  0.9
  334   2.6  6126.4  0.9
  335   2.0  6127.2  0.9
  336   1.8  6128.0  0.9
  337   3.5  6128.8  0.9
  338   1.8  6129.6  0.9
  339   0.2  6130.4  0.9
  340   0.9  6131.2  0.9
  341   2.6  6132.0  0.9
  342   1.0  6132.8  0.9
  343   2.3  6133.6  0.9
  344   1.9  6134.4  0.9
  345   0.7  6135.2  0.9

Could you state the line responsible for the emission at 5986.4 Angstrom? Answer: [O III]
